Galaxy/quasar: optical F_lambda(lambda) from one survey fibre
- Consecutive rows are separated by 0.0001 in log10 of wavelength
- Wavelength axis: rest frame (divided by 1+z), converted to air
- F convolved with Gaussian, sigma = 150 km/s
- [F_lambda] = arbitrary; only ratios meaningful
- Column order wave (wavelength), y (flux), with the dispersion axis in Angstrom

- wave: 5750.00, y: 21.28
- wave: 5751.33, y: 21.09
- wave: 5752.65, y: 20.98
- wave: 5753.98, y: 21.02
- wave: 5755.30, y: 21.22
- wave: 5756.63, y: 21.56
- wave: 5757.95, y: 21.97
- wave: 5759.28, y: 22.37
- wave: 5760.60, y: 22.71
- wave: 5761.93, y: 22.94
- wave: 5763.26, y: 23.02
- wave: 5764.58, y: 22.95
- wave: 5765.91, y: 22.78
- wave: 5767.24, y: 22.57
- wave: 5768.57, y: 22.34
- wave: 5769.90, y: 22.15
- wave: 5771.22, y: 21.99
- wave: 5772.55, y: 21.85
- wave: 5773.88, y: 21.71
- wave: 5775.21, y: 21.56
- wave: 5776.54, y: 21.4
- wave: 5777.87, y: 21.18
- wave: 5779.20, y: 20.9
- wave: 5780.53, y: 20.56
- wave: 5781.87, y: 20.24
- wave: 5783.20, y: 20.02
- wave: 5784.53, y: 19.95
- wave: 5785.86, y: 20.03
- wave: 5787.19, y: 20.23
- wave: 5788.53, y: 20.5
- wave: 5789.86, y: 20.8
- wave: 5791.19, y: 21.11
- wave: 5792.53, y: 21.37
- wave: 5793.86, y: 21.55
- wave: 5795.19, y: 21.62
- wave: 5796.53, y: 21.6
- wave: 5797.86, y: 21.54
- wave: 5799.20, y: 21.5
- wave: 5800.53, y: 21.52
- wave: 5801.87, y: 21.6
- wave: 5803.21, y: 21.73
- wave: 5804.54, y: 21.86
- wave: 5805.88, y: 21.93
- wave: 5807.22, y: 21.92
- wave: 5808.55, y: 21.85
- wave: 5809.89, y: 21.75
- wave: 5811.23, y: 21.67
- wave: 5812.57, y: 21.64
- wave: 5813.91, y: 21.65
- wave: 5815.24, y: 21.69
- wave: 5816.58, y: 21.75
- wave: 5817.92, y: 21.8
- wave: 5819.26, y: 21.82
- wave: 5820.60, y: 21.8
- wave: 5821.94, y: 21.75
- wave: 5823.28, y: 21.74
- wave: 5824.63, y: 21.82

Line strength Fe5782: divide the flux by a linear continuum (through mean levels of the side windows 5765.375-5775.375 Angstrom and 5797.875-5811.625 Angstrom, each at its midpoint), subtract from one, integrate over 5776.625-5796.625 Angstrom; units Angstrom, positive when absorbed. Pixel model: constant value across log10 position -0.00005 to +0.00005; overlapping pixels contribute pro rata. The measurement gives 1.1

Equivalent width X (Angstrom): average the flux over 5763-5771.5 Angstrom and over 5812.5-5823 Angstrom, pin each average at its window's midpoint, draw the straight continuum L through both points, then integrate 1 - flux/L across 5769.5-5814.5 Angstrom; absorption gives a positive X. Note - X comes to 1.8 Angstrom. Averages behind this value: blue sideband 22.6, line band 21.3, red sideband 21.8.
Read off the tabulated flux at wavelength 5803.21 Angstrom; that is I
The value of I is 21.73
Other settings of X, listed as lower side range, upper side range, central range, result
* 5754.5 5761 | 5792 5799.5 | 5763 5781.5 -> -0.07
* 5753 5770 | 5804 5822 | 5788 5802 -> 0.39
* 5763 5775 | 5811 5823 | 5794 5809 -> 0.17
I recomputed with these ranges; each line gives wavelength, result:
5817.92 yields 21.8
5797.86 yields 21.54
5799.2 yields 21.5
